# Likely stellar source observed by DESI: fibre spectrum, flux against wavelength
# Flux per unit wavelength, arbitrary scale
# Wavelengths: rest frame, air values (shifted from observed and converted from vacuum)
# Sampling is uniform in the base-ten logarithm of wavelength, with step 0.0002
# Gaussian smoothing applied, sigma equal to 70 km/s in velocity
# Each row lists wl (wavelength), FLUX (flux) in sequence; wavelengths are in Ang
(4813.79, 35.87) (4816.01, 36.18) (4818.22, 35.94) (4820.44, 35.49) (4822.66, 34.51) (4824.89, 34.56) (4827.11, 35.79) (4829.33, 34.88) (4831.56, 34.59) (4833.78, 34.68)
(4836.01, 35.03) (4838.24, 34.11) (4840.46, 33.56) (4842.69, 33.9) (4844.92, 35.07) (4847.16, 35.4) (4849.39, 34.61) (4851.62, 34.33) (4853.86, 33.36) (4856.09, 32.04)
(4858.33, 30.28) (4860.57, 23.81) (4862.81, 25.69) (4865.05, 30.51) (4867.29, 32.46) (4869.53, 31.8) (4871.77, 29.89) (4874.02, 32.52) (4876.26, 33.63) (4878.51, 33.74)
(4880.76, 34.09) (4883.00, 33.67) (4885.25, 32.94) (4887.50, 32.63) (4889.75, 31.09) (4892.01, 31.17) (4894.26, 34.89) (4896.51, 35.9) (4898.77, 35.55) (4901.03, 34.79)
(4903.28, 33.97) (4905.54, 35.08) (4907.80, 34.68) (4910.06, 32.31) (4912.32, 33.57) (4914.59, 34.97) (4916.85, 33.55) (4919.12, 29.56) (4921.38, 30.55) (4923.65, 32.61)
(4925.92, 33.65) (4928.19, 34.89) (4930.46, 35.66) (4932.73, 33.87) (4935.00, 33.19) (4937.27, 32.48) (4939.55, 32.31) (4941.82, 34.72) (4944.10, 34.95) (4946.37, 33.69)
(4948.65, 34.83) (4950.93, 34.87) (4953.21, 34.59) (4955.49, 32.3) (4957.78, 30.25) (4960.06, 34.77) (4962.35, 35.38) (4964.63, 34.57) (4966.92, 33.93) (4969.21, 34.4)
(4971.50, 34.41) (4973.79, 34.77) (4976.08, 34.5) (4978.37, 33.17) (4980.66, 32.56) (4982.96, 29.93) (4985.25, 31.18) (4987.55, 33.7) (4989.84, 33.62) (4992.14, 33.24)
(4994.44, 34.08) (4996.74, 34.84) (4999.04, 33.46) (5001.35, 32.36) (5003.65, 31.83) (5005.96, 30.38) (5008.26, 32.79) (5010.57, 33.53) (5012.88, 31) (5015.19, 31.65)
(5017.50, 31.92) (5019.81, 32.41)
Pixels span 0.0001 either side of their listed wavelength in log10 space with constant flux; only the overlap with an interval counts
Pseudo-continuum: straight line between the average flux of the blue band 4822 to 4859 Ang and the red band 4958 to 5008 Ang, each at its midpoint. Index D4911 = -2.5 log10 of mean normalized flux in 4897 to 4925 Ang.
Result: 0.01 mag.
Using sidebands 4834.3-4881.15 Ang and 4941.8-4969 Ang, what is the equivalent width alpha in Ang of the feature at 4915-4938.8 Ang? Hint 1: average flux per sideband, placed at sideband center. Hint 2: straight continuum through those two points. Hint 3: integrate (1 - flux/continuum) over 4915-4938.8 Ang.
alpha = 0.4 Ang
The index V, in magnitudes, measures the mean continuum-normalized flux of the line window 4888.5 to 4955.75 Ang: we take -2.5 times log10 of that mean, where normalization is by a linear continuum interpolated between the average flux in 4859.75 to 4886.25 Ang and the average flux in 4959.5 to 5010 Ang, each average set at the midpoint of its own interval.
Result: -0.05 mag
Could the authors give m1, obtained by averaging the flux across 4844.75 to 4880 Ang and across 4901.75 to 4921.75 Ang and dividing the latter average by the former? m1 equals 1.05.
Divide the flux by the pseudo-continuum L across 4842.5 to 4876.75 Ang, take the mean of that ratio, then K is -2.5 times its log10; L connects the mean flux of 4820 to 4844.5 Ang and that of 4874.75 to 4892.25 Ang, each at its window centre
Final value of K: 0.07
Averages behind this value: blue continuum 34.6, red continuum 32.9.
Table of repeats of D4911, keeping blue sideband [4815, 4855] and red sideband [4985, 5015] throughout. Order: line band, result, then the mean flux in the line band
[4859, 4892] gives 0.10 mag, 31.3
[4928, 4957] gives -0.02 mag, 34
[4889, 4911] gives 0.00 mag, 34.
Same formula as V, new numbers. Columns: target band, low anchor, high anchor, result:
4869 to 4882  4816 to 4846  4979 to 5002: 0.05 mag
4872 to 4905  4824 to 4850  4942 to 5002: 0.02 mag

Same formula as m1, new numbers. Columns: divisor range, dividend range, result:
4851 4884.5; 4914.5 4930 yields 1.04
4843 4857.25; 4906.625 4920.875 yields 0.97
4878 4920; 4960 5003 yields 1.00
